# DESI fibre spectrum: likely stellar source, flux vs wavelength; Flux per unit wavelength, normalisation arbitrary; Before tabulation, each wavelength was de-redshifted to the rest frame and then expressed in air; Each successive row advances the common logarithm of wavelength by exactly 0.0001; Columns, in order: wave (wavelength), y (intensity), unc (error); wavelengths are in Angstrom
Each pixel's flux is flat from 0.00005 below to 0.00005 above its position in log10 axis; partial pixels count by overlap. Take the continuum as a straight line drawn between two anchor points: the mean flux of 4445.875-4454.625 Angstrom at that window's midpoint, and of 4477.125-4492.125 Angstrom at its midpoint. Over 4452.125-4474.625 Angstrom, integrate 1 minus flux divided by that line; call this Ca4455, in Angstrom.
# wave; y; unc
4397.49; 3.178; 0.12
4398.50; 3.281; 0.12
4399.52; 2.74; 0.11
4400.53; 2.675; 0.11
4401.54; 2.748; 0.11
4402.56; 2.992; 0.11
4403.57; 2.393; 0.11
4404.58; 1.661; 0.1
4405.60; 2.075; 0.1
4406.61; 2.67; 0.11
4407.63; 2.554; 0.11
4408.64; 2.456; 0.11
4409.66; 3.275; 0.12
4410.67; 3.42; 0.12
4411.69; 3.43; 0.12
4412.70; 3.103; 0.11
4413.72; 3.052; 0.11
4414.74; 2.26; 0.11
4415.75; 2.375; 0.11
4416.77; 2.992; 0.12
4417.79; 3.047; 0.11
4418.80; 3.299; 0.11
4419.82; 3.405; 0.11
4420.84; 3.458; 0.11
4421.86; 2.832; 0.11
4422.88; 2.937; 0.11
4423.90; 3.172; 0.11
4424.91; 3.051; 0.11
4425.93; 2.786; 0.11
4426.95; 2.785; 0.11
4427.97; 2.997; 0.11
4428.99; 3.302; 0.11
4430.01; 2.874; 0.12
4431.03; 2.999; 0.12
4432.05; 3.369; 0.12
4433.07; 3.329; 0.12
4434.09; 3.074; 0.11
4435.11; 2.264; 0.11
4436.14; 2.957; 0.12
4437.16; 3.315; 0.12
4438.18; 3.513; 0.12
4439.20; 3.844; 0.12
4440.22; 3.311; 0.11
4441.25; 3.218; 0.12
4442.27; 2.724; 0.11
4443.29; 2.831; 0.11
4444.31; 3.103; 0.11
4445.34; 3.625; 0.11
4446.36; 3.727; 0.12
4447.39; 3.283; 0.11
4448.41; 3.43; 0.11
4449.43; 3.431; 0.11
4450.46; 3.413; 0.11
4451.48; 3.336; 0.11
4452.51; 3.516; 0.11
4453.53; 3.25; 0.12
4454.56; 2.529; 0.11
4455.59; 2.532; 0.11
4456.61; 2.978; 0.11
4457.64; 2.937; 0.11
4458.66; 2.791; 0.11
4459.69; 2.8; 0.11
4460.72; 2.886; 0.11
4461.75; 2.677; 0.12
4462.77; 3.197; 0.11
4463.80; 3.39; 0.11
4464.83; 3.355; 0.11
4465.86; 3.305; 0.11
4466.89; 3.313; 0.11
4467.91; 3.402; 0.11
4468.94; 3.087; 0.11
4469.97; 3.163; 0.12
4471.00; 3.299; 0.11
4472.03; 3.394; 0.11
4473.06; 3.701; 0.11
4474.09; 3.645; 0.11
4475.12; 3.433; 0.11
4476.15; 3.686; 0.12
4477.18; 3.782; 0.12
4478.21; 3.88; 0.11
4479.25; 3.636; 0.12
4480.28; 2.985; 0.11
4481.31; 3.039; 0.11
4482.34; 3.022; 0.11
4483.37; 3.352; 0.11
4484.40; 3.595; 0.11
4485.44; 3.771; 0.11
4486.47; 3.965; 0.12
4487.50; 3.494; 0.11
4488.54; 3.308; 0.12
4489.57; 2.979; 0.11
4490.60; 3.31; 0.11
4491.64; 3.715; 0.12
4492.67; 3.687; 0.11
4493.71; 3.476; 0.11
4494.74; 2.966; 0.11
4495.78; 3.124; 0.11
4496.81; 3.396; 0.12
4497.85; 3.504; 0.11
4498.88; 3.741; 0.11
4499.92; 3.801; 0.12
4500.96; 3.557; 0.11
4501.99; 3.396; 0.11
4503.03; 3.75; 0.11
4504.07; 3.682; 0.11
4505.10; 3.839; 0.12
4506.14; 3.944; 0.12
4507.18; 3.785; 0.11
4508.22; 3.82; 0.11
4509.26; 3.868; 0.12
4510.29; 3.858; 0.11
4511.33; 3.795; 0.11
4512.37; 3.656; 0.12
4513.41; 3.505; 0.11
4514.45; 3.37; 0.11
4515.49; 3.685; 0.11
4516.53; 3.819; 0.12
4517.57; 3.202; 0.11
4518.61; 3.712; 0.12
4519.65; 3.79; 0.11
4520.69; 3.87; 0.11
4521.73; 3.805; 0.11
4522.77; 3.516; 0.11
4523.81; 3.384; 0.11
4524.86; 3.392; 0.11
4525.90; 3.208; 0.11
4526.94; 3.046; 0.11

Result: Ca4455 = 1.68 Angstrom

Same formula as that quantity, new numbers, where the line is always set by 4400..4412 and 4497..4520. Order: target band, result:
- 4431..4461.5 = -0.7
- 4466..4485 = -0.3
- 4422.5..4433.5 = -0.6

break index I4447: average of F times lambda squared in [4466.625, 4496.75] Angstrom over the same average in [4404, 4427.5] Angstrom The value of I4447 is 1.23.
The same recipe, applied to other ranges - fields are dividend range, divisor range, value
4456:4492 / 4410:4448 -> 1.09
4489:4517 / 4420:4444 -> 1.20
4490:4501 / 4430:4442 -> 1.12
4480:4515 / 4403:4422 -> 1.30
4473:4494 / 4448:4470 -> 1.13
